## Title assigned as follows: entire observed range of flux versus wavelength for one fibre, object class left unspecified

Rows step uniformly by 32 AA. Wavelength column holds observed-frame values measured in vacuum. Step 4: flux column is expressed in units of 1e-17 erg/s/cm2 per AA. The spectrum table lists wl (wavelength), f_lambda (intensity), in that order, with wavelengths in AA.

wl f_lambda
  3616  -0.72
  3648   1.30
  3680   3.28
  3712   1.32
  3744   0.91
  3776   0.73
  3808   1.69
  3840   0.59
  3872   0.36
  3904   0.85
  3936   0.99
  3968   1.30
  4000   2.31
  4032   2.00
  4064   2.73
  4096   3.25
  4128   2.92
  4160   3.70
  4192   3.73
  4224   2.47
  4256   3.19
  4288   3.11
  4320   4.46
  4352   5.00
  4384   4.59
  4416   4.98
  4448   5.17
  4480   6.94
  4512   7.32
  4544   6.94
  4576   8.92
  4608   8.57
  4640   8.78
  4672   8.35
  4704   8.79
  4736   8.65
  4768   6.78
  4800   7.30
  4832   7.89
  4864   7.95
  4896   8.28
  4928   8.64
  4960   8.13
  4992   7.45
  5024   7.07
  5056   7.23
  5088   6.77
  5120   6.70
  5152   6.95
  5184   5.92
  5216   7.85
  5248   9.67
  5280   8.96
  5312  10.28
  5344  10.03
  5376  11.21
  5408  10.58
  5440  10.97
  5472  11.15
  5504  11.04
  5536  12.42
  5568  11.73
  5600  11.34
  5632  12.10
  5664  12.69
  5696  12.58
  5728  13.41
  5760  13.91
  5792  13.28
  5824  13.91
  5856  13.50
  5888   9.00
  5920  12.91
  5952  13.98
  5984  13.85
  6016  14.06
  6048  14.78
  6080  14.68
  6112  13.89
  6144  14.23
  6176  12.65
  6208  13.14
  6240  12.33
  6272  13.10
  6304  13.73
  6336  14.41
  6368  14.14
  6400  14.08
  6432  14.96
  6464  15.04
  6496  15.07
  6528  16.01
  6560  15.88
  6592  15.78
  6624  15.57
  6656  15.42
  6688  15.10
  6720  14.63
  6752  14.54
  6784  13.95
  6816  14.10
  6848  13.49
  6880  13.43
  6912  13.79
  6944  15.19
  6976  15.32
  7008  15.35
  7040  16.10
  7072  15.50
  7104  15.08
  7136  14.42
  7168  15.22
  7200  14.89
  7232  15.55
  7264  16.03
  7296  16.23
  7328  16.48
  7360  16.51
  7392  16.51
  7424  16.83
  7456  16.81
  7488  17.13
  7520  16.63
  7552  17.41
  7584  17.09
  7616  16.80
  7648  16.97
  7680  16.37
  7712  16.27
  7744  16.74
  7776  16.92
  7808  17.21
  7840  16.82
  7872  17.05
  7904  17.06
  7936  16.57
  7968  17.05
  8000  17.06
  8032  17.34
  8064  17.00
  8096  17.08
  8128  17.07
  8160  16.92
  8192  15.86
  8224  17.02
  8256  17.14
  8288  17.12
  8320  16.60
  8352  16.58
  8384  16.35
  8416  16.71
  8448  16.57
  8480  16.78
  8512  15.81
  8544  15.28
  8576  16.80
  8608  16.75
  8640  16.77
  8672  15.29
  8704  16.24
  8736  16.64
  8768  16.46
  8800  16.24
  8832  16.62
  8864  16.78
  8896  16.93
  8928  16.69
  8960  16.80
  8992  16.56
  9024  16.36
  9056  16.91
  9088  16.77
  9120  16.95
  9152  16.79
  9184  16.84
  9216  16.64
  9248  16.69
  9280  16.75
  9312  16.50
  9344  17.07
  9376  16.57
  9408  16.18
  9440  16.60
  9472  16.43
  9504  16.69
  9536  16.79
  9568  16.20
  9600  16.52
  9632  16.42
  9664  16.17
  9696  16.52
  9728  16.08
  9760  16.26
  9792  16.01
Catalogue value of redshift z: 0.00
